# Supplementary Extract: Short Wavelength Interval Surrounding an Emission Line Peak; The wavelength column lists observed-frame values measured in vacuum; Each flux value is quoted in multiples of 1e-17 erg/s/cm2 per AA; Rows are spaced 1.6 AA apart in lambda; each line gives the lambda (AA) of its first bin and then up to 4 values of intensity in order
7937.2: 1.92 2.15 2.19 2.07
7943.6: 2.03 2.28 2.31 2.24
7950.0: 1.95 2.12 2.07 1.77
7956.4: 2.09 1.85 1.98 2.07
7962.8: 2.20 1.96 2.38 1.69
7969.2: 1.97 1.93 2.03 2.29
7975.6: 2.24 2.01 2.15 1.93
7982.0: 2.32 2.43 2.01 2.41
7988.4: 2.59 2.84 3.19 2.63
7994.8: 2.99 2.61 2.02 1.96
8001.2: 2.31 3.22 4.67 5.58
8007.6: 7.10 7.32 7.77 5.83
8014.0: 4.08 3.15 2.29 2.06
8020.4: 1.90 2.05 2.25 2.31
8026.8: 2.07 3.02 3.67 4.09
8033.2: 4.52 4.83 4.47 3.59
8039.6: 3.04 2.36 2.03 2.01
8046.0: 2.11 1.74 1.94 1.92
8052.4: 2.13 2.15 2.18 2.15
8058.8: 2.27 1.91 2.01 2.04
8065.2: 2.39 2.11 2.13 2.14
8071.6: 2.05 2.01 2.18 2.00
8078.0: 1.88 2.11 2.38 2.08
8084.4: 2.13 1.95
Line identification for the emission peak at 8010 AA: Halpha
